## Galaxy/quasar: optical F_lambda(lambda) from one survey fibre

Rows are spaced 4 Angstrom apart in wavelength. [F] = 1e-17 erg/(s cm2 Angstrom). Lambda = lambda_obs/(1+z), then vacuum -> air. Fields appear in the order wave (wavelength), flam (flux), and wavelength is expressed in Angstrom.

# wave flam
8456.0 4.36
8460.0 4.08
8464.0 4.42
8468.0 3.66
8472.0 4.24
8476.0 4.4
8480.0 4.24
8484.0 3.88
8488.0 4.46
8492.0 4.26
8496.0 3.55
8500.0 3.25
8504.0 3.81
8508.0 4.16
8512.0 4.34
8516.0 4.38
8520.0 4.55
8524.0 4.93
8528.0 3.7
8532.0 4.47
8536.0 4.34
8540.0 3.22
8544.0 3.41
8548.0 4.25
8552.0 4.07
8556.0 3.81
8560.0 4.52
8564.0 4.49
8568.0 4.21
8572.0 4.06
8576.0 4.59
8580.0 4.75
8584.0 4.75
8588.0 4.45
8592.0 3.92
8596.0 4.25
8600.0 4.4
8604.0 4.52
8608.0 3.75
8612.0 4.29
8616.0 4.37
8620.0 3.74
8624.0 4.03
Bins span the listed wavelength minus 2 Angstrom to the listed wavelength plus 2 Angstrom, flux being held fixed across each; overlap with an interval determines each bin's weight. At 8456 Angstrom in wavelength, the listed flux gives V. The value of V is 4.36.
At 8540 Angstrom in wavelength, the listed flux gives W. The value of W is 3.22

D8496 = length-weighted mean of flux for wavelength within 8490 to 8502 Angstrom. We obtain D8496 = 3.69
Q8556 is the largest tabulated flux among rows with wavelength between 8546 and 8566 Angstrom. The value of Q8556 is 4.52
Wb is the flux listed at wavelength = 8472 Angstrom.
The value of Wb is 4.24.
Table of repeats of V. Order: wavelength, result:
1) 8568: 4.21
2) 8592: 3.92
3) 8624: 4.03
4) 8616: 4.37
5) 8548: 4.25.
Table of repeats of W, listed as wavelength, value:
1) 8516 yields 4.38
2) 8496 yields 3.55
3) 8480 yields 4.24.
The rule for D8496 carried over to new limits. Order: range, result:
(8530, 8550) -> 3.94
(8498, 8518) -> 3.99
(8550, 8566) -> 4.22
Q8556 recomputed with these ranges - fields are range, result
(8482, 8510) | 4.46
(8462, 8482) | 4.42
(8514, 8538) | 4.93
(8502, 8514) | 4.34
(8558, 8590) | 4.75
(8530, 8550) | 4.47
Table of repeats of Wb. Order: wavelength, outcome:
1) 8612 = 4.29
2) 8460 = 4.08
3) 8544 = 3.41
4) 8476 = 4.4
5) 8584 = 4.75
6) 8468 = 3.66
